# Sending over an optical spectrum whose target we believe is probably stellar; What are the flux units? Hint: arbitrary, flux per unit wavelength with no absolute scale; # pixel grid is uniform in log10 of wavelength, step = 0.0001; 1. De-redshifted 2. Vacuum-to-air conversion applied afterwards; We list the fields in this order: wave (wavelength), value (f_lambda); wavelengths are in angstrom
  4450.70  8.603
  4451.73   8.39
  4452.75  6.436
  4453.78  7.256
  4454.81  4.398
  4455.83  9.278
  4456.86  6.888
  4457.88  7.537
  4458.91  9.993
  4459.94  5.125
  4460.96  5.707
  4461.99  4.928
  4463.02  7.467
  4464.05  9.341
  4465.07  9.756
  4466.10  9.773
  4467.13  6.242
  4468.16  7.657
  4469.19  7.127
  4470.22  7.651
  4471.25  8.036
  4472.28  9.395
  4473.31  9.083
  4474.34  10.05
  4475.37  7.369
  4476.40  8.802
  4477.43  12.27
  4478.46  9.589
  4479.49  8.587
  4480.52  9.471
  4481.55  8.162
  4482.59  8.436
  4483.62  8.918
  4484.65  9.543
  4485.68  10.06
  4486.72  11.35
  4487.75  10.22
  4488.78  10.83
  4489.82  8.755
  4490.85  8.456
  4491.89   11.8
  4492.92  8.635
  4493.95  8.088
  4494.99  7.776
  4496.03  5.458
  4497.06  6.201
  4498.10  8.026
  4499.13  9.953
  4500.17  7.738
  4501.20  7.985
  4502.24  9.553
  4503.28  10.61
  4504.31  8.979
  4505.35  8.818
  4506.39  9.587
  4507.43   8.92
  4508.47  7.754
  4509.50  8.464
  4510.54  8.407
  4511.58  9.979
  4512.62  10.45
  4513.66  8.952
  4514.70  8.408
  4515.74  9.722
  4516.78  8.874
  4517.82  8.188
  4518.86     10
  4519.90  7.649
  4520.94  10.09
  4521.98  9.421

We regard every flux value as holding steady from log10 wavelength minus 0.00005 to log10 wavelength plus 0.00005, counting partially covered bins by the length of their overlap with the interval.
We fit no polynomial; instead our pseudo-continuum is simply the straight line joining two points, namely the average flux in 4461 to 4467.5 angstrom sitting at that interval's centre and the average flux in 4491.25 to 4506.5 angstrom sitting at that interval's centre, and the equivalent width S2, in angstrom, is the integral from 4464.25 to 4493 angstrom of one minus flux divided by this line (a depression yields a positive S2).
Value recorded -3.6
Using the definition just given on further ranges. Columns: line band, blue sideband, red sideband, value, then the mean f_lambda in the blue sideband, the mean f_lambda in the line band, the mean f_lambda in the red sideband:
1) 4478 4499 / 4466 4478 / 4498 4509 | -0.4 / 8.58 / 8.94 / 8.94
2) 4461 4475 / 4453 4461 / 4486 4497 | -0.7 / 7.08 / 8.1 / 9.03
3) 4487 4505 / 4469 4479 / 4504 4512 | 0.2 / 9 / 8.8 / 8.84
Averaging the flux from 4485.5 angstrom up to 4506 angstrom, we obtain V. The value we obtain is 8.95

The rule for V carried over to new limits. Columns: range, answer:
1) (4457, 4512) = 8.64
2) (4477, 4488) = 9.66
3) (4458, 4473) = 7.74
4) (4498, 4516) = 9.03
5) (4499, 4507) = 9.11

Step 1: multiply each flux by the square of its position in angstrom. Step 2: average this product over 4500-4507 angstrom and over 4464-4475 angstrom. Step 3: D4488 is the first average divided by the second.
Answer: 1.09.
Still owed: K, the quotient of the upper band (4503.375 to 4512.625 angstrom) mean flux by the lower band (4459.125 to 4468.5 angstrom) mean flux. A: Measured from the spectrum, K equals 1.22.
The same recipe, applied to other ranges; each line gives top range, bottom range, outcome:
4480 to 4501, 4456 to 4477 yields 1.12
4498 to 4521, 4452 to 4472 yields 1.21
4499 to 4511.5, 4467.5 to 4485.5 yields 1.01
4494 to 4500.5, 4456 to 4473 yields 0.98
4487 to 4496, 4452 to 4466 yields 1.25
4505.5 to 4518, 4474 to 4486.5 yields 0.97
